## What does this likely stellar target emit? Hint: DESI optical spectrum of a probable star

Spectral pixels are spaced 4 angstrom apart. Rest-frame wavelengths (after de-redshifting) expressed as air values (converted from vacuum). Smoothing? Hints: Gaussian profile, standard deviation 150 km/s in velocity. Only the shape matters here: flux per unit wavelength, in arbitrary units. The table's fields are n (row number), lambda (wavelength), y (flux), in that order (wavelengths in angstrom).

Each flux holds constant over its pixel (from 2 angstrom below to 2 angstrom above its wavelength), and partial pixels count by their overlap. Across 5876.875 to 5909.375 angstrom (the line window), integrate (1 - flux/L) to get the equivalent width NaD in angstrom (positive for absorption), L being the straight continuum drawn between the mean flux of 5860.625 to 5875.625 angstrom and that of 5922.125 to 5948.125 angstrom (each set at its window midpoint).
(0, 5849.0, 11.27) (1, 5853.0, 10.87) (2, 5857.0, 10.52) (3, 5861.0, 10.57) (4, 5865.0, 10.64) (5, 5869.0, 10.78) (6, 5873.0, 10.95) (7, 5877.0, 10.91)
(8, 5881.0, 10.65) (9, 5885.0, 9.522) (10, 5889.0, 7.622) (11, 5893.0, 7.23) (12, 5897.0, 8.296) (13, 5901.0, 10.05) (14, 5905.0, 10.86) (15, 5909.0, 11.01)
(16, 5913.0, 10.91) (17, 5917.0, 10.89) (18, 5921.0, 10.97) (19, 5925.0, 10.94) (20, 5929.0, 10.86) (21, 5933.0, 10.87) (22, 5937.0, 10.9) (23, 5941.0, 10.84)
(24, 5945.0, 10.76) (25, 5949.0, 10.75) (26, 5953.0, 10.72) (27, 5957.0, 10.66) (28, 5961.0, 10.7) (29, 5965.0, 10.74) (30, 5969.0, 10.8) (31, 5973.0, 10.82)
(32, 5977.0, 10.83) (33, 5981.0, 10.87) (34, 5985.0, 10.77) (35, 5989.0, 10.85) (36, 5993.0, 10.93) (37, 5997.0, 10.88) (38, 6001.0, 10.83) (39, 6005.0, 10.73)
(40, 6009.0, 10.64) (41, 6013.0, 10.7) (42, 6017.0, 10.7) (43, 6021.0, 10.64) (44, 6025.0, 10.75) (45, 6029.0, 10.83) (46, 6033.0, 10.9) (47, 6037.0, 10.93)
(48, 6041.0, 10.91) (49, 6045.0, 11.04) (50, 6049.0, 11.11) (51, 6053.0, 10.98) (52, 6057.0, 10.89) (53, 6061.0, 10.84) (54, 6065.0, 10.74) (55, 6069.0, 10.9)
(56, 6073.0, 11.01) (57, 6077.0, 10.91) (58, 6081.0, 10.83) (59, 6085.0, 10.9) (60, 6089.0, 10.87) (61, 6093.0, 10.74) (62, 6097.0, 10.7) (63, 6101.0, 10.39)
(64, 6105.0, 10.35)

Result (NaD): 4.1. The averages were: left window 10.8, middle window 9.42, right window 10.9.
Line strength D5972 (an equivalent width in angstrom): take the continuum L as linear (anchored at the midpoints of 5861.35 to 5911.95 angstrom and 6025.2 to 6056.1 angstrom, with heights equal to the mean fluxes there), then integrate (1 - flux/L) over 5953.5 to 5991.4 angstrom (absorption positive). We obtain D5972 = -1.1 angstrom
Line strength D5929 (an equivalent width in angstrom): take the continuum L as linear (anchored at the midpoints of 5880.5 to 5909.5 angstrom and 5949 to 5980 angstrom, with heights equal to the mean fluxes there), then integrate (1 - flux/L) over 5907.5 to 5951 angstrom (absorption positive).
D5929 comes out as -3.9 angstrom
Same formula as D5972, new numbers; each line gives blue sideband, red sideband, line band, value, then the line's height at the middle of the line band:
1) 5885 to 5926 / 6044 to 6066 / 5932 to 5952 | -1.41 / 10.1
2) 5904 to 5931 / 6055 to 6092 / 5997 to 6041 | 0.46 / 10.9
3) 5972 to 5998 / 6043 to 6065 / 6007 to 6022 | 0.30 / 10.9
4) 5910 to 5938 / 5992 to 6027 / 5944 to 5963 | 0.24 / 10.9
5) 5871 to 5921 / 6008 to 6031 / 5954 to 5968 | -0.48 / 10.4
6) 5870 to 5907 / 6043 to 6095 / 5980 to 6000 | -1.02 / 10.3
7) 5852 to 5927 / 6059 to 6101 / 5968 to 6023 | -1.22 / 10.6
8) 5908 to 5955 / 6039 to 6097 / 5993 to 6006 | 0.05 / 10.9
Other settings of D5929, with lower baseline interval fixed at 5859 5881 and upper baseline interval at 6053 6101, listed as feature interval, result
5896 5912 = 0.82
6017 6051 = -0.18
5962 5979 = 0.01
